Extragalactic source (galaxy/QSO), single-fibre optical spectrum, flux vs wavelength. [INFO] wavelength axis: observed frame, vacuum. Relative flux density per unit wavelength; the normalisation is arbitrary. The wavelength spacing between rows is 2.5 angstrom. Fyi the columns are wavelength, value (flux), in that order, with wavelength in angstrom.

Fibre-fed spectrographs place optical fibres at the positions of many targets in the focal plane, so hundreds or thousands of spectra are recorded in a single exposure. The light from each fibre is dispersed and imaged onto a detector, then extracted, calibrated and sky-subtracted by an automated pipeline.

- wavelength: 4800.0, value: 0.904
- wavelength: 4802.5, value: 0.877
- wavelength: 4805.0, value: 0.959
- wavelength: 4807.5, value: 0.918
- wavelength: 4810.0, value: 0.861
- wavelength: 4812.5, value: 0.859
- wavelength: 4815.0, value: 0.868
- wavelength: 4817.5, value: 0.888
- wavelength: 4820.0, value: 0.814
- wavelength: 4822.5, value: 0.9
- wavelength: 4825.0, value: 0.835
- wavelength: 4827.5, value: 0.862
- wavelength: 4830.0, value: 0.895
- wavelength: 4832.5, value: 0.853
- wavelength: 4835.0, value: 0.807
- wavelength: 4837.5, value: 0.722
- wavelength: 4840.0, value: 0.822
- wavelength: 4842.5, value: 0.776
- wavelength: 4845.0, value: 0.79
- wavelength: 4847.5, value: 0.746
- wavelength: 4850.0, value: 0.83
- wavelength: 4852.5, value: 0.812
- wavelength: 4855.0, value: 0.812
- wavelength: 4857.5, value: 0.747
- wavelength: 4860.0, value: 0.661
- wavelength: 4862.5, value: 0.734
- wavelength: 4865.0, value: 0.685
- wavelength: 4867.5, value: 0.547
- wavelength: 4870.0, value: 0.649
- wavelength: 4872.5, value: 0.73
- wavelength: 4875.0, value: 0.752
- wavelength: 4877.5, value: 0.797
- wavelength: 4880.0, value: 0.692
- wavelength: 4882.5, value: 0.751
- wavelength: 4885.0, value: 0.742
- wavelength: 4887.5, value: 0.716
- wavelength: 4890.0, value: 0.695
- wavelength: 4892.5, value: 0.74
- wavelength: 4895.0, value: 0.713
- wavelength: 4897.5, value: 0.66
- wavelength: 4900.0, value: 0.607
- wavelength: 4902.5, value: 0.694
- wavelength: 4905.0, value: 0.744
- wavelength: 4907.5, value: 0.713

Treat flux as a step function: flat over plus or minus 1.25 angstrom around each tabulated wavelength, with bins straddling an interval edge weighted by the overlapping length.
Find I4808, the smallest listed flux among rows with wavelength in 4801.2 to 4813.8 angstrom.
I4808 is 0.859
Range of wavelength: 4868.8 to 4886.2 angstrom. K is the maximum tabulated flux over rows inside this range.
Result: 0.797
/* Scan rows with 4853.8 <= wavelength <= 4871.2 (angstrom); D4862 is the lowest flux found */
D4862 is 0.547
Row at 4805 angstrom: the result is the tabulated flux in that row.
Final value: 0.959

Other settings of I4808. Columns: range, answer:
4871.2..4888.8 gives 0.692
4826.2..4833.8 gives 0.853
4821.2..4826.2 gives 0.835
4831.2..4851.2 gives 0.722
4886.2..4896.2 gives 0.695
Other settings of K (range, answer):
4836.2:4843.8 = 0.822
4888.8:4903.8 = 0.74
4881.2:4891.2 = 0.751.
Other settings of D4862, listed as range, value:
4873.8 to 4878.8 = 0.752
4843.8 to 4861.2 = 0.661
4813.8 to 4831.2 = 0.814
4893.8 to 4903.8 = 0.607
